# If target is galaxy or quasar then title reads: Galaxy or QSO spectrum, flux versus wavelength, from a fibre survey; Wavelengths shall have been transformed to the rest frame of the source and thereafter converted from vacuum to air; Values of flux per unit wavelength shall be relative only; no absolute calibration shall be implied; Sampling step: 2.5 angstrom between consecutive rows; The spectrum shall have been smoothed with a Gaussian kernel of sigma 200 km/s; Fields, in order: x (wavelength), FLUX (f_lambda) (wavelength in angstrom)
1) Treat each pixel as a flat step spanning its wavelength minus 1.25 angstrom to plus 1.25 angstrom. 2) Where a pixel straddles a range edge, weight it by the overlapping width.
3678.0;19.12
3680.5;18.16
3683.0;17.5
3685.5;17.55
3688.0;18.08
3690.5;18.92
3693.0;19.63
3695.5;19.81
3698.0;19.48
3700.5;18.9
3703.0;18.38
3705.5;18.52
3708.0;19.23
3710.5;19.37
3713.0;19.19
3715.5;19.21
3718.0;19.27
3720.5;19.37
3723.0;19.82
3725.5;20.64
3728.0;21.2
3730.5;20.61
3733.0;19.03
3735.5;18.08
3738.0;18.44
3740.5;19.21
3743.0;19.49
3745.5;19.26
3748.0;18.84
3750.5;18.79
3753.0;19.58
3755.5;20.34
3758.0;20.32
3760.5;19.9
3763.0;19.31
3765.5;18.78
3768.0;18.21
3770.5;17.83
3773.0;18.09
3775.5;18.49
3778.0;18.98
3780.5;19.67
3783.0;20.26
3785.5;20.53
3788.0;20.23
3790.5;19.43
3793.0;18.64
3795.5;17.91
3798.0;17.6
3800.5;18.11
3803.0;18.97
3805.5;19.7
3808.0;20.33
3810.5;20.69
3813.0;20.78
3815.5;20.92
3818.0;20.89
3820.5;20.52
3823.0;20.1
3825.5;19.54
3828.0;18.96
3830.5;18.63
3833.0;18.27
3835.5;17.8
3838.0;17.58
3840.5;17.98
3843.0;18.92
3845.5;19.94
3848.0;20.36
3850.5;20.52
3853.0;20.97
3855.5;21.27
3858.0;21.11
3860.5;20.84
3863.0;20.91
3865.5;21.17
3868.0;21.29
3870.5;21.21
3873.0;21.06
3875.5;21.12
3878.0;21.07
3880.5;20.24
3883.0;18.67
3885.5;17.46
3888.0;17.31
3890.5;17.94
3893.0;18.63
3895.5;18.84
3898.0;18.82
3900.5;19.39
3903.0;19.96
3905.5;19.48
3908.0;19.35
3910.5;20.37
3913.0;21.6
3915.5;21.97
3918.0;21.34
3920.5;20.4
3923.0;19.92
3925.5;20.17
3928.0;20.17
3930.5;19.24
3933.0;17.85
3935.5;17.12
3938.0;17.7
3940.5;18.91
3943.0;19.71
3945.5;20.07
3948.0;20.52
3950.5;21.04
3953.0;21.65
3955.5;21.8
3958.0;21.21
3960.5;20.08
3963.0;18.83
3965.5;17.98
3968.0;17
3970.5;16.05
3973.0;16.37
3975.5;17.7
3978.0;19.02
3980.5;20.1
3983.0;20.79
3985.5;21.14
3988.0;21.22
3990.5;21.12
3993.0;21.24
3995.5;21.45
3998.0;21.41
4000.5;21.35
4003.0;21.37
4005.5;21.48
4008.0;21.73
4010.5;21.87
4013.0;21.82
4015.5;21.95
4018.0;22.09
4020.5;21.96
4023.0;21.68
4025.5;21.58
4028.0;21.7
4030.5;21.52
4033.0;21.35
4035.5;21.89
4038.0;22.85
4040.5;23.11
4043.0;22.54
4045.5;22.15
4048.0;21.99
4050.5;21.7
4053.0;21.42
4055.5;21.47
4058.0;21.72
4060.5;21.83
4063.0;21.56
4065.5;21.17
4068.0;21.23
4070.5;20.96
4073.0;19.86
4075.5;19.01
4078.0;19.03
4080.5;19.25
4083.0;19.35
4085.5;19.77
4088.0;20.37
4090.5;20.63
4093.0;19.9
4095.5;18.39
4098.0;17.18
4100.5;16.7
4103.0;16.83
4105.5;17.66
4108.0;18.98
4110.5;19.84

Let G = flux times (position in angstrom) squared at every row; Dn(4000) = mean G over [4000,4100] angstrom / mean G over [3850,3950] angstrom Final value 1.14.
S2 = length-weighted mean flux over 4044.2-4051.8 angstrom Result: 21.9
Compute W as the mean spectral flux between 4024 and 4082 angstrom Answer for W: 21.3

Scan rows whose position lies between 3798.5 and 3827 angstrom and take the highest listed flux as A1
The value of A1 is 20.92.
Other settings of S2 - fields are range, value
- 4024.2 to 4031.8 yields 21.6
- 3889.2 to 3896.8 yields 18.5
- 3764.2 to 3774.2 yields 18.2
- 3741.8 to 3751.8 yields 19.1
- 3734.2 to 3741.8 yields 18.6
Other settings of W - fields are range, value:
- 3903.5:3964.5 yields 20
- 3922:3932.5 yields 19.7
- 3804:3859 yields 19.8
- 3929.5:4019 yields 20.1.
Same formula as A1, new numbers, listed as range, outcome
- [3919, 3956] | 21.8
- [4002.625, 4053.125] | 23.11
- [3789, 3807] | 19.7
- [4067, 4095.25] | 21.23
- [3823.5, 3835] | 19.54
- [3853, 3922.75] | 21.97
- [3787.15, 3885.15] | 21.29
